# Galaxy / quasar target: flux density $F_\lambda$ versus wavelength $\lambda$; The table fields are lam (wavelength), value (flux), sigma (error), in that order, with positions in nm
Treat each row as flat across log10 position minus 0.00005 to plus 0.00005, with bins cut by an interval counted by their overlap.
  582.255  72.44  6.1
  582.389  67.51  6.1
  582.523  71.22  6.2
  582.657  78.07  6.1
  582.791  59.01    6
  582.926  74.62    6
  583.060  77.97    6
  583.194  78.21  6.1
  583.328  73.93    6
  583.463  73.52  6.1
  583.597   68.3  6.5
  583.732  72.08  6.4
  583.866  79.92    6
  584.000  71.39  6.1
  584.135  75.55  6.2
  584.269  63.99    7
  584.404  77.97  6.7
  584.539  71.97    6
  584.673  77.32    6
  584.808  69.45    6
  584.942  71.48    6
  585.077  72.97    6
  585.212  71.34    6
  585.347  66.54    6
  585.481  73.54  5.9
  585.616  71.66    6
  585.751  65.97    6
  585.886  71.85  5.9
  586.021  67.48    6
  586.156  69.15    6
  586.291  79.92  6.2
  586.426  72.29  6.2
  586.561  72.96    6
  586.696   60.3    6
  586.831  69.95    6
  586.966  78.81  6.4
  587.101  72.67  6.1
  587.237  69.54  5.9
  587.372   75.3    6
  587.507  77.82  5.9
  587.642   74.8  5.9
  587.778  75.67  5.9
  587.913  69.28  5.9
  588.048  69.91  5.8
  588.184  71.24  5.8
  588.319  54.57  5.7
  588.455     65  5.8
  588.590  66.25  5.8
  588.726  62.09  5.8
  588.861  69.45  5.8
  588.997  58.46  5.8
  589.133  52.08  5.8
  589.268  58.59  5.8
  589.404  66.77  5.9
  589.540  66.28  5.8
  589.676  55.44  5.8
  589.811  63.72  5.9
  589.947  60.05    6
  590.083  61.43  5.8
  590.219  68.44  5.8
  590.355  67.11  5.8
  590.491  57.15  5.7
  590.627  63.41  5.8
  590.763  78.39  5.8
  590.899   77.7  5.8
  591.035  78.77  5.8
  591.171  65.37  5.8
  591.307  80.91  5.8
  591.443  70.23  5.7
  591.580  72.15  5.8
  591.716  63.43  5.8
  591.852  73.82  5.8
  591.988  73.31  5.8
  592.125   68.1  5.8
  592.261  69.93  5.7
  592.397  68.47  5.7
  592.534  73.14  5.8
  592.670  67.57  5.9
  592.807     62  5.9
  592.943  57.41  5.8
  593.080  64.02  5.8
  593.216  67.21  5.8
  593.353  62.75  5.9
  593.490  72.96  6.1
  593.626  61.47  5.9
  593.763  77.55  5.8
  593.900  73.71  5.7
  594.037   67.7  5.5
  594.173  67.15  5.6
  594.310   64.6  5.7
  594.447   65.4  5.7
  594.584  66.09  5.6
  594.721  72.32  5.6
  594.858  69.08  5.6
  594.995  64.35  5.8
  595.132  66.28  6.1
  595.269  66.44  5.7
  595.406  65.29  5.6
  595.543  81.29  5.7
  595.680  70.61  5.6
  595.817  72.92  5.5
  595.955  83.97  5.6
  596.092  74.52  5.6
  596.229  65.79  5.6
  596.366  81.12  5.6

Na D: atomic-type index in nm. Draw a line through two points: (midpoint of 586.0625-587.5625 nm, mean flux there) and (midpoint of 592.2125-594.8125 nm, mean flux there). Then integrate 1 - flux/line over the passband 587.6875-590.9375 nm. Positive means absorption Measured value 0.26 nm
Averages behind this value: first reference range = 72.5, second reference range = 67.4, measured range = 64.9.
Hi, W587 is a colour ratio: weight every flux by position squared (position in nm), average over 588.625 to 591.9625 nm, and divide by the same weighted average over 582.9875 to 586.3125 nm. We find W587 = 0.93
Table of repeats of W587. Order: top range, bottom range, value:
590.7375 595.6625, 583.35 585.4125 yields 0.99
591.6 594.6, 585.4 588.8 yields 0.98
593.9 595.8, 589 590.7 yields 1.13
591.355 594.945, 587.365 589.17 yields 1.03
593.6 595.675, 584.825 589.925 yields 1.03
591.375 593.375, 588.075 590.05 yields 1.10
